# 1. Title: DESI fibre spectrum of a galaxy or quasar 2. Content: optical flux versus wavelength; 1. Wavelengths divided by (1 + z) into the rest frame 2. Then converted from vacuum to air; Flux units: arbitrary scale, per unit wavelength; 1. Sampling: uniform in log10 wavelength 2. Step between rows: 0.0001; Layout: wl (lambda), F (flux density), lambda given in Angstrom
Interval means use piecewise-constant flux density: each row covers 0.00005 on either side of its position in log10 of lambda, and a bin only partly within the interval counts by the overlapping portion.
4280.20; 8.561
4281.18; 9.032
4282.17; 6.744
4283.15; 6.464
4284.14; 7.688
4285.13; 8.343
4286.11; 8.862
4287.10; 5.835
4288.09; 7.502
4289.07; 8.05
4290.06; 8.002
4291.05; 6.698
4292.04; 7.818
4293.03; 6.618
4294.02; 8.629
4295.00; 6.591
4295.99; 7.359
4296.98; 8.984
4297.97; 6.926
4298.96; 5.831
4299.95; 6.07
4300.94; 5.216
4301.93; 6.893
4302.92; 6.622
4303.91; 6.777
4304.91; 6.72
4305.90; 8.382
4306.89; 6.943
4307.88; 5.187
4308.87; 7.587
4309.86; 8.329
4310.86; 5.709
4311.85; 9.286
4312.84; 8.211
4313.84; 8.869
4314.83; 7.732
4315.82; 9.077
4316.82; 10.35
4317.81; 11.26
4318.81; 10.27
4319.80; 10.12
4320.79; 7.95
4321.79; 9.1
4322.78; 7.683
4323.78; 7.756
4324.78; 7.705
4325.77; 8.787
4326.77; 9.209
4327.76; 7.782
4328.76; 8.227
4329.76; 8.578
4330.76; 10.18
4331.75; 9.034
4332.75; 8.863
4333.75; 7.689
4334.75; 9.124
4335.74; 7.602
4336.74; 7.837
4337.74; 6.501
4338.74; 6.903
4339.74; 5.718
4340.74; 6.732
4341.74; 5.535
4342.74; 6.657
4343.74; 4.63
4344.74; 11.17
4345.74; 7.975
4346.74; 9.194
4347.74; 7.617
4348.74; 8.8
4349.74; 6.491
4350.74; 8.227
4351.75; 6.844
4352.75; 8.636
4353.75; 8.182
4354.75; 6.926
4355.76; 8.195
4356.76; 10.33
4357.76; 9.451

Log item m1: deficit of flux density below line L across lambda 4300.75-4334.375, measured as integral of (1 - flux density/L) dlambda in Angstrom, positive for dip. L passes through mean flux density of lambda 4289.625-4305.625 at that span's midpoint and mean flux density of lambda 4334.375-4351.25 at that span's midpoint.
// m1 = -4.7 Angstrom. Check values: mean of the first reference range 7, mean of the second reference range 7.44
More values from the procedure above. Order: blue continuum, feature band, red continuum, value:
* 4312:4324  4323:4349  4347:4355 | 1.5 Angstrom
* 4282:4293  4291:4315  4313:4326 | 2.8 Angstrom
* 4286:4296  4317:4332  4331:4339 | -2.0 Angstrom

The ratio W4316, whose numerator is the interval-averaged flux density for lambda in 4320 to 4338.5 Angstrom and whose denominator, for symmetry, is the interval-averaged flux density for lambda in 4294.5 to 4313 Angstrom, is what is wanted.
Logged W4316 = 1.2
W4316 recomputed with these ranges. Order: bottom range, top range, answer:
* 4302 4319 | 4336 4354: 0.93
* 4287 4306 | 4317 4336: 1.25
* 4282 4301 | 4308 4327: 1.18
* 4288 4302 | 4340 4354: 1.06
